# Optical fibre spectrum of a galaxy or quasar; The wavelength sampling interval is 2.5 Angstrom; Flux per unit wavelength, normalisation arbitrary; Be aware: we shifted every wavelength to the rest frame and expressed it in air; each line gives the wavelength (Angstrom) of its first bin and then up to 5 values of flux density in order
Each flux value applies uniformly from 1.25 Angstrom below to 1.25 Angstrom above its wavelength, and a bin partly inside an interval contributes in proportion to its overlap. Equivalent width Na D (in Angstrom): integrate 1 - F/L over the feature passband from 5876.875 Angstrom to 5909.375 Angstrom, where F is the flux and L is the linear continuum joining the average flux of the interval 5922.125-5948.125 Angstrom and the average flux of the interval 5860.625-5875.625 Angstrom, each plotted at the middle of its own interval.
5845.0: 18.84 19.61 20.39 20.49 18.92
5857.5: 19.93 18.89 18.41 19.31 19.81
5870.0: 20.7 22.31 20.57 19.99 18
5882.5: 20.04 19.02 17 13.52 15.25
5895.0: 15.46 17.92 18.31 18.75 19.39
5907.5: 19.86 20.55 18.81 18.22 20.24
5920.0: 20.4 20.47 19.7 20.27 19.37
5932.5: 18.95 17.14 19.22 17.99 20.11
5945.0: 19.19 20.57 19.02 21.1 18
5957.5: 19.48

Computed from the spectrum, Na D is 3.1 Angstrom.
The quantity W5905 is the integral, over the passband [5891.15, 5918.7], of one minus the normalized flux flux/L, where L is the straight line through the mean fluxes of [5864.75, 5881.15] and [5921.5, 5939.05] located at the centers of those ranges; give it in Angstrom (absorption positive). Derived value 1.7 Angstrom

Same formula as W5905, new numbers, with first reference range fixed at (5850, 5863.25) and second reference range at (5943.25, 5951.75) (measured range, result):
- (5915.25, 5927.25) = -0.25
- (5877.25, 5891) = 1.18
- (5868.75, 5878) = -0.69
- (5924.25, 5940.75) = 0.60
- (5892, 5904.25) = 1.40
